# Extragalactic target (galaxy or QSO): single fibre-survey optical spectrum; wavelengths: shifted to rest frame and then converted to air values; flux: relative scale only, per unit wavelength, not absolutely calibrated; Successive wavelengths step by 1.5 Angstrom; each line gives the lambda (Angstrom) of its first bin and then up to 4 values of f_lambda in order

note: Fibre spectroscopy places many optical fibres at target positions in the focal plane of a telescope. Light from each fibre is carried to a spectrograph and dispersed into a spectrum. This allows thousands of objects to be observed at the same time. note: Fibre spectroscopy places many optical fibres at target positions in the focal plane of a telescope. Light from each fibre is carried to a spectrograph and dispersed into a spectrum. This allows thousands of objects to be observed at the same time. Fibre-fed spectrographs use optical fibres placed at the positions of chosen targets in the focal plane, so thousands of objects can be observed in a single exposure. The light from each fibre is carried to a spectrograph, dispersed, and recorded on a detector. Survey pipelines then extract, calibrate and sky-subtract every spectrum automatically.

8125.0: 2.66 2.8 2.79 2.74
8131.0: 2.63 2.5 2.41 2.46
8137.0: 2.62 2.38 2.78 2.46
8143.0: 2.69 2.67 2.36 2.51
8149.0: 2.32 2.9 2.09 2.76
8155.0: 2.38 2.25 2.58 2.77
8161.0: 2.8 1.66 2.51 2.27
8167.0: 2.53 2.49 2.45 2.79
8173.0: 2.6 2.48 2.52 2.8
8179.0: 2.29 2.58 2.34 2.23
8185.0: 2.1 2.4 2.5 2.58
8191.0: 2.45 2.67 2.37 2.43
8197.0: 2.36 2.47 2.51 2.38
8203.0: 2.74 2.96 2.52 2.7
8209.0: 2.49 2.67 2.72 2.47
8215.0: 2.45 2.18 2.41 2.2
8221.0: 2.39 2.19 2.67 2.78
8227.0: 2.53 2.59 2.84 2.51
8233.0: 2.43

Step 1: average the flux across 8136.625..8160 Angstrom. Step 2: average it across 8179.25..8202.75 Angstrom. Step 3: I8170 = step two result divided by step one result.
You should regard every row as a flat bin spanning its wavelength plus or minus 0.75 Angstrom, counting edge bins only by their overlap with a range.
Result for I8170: 1.0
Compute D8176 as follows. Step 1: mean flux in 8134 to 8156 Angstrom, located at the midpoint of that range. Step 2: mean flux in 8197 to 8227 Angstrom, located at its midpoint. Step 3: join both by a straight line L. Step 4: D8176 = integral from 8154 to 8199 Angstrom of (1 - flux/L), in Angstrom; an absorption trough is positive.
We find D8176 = 1.1 Angstrom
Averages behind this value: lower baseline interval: 2.52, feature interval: 2.46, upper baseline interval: 2.52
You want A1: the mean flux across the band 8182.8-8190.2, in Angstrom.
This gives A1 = 2.36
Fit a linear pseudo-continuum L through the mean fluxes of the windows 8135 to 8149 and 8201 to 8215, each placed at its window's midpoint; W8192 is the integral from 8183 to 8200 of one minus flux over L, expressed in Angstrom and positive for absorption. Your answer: 1.18 Angstrom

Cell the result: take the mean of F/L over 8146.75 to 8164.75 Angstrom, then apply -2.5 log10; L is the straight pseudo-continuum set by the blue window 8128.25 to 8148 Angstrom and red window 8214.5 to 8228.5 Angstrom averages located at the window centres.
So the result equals 0.03 mag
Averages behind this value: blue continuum 2.56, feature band 2.46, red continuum 2.43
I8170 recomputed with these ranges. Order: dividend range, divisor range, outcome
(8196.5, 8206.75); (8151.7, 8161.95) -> 1.02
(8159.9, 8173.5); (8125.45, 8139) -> 0.95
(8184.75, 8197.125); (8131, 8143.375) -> 0.96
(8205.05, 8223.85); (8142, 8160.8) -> 0.97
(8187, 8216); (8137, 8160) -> 1.01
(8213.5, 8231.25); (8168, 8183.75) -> 0.98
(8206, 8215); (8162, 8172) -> 1.08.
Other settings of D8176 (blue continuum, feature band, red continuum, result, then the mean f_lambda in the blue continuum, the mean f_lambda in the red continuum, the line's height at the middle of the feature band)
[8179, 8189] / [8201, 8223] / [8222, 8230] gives 0.1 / 2.36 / 2.59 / 2.51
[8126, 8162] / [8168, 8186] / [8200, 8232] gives 0.6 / 2.56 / 2.54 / 2.55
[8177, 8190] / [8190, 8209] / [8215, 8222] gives -1.4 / 2.41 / 2.31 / 2.37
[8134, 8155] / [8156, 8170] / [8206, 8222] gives 0.4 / 2.53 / 2.47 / 2.51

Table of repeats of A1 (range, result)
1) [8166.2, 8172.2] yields 2.56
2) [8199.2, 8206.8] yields 2.62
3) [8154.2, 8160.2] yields 2.49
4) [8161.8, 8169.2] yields 2.29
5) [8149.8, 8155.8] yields 2.53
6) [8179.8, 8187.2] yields 2.33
